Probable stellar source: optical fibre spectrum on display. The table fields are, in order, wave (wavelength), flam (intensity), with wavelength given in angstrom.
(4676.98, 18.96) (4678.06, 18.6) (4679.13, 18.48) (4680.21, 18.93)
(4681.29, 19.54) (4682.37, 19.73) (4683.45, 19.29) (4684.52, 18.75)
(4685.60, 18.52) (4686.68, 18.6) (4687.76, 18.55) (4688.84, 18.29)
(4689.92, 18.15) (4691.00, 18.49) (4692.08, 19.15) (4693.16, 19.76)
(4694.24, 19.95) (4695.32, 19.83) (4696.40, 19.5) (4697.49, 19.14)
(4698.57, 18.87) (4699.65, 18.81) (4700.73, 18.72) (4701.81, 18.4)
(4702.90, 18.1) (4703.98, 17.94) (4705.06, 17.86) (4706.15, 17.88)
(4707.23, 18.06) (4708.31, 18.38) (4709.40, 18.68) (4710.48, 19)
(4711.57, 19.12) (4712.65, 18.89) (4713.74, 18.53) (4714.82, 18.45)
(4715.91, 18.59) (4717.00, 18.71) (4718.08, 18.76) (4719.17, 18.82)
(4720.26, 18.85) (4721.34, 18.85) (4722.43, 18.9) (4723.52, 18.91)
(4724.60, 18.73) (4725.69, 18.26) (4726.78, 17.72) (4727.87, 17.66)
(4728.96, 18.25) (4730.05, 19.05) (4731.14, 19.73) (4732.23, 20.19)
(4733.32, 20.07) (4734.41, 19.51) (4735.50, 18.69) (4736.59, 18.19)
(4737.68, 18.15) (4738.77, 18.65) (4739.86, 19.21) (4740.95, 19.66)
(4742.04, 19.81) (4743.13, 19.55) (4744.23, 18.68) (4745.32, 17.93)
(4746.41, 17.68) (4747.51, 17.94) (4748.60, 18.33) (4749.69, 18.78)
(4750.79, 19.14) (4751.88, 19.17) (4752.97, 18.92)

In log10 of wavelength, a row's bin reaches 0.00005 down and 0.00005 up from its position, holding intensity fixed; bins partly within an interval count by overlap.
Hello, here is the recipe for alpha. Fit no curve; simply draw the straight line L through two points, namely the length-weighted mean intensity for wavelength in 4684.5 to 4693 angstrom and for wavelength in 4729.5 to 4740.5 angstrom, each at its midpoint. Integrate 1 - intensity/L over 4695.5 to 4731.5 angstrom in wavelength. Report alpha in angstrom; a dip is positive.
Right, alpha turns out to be 0.5 angstrom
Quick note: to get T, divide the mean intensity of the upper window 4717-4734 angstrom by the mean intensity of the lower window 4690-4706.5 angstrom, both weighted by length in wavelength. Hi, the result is 1.00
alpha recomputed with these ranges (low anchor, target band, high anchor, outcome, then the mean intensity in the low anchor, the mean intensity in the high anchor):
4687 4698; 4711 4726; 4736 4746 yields 0.16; 19.1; 18.9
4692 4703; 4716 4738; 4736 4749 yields 0.02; 19.1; 18.7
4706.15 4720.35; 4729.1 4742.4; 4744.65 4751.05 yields -0.58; 18.6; 18.3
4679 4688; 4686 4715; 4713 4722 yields 0.18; 19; 18.7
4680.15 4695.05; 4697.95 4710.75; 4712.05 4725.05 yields 0.33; 19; 18.8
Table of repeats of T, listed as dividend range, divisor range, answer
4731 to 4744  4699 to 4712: 1.05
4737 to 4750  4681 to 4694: 0.99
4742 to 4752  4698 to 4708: 1.02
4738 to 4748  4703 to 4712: 1.02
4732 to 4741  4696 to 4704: 1.02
